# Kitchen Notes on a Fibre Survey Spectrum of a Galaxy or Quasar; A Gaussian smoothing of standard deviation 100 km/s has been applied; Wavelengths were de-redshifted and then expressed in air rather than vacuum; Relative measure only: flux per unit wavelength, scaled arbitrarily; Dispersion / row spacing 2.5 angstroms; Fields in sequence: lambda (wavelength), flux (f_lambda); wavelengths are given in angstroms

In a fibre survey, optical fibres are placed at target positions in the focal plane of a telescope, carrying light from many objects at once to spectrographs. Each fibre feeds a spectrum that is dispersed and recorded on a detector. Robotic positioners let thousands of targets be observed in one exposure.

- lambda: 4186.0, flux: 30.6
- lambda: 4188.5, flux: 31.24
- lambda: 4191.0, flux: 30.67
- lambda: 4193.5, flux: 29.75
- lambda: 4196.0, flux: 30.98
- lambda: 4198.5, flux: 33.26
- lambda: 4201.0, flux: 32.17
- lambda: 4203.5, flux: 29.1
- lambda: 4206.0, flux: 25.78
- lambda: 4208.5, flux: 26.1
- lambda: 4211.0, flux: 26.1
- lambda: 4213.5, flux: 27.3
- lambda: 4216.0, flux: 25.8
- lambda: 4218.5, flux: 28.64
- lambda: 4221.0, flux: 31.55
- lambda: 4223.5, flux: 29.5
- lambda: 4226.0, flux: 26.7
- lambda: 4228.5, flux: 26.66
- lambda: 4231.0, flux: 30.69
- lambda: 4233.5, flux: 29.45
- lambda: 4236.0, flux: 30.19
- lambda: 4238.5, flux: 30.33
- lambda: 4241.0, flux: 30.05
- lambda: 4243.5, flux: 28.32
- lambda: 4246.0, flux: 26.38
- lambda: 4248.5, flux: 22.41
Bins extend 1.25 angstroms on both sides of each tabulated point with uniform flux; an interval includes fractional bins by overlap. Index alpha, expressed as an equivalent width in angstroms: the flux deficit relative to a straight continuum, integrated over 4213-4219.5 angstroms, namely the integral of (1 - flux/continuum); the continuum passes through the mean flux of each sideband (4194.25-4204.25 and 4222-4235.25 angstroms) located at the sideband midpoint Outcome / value 0.6 angstroms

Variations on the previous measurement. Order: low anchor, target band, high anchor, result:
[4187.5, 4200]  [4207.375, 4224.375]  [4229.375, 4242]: 1.5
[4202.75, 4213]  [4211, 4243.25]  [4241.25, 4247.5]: -1.9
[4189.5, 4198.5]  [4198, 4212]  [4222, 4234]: 0.7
